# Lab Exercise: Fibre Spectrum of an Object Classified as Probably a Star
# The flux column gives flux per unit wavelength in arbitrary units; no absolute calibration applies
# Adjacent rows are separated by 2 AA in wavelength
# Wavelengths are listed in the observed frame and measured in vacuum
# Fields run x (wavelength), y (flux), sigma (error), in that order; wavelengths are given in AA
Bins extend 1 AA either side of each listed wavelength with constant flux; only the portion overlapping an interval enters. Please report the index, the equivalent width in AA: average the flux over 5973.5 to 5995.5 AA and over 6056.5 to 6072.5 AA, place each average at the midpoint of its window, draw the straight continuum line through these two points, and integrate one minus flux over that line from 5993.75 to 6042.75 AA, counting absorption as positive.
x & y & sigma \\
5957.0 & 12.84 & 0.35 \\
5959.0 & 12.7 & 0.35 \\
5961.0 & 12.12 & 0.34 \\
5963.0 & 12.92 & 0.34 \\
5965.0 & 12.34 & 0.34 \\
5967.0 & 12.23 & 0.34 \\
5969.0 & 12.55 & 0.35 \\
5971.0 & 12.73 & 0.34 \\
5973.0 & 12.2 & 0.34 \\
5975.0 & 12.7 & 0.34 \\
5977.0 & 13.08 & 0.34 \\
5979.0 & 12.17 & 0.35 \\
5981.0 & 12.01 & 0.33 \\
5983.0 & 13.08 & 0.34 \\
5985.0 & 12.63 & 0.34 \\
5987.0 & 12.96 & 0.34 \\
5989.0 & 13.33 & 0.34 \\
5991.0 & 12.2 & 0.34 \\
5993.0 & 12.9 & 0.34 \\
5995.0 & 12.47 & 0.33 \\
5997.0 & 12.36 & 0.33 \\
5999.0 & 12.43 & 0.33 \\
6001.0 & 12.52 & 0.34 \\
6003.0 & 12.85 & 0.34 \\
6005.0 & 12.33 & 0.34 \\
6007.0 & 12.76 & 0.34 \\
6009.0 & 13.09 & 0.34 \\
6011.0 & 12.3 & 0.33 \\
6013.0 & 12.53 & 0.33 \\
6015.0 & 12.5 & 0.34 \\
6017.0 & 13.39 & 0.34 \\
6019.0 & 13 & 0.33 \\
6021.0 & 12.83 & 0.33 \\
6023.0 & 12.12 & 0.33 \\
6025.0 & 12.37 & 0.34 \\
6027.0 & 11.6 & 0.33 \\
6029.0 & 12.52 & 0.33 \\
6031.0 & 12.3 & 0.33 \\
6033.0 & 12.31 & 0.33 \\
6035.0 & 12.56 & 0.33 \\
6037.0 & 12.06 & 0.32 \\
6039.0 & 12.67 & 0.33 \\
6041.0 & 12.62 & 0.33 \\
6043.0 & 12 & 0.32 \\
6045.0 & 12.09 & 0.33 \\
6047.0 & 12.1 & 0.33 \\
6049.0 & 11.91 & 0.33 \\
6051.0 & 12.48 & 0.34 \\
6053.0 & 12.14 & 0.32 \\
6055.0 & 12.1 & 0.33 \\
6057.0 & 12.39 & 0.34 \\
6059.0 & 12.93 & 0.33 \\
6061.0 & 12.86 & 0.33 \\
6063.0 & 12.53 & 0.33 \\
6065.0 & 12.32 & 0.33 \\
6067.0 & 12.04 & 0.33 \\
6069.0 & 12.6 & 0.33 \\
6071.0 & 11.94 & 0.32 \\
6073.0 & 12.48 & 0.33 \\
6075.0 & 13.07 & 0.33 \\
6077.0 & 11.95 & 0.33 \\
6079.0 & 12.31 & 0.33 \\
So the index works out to 0.27 AA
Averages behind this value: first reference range 12.7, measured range 12.5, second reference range 12.5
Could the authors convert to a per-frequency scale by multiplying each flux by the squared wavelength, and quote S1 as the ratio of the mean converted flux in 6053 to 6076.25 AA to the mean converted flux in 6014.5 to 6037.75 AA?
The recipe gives 1.01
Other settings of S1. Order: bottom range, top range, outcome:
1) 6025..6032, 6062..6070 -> 1.03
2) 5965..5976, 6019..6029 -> 1.01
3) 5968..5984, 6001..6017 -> 1.02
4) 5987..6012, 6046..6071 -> 1.00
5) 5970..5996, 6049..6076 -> 1.01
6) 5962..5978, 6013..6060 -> 1.01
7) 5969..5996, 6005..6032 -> 1.00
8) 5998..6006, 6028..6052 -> 0.99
